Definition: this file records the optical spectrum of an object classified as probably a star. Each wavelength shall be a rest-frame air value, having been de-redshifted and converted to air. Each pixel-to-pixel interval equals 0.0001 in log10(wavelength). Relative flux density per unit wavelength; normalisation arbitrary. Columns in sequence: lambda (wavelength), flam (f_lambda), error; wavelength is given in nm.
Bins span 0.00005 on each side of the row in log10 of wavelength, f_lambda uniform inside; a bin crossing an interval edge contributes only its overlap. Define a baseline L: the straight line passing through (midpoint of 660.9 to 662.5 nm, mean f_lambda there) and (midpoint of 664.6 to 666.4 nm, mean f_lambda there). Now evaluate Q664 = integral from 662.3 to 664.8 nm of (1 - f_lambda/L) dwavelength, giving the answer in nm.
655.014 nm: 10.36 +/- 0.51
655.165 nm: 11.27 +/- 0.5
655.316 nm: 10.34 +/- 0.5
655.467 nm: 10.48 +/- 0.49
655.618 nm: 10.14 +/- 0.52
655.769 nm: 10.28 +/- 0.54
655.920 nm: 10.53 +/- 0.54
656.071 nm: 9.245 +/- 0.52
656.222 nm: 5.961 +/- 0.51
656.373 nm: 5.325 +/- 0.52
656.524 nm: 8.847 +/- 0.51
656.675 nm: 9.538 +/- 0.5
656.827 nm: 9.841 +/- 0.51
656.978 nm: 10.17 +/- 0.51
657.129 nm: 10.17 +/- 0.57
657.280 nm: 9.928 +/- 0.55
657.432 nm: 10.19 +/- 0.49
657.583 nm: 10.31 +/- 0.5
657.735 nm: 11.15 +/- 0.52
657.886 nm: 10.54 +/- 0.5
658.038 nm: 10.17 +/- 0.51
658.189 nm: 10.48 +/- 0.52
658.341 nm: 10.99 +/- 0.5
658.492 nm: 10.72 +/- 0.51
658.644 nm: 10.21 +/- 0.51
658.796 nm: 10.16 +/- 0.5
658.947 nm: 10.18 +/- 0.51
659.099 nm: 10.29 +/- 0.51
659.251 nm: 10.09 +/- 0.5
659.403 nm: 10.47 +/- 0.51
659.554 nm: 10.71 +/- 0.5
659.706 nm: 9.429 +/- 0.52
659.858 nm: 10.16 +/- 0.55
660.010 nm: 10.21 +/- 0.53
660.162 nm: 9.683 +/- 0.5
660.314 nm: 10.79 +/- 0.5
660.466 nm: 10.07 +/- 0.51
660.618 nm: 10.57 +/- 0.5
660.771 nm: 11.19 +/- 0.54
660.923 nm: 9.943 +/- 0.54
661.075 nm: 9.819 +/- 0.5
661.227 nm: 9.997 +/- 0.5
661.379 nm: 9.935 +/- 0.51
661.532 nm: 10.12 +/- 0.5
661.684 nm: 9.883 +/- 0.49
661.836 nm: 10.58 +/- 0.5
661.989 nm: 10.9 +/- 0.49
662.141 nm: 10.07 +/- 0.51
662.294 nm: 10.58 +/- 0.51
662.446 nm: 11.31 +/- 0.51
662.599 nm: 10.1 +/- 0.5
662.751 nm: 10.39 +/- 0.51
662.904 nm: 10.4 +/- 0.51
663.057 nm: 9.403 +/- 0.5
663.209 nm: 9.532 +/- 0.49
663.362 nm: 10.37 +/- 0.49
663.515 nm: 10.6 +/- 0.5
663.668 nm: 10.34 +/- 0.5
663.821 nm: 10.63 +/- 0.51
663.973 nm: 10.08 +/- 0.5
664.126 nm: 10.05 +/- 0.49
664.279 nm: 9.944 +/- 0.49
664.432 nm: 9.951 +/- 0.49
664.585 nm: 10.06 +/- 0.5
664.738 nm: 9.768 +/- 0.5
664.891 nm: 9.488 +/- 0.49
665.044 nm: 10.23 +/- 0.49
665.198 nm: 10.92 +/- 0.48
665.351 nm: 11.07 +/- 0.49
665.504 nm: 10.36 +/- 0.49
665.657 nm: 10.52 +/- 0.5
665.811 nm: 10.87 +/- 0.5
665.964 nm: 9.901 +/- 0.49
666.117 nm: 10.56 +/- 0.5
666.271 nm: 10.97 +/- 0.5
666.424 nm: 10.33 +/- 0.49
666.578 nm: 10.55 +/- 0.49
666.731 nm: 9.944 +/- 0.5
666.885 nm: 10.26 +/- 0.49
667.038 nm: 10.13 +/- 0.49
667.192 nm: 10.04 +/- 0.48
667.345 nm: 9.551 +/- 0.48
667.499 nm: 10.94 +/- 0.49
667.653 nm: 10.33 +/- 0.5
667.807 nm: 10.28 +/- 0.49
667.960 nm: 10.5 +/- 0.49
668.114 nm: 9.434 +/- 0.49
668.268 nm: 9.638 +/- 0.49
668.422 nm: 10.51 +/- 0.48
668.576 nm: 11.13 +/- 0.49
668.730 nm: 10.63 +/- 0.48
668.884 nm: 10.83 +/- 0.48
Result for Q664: 0.036 nm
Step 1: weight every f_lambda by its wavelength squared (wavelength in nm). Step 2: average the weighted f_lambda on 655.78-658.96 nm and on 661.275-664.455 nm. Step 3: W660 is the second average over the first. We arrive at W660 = 1.07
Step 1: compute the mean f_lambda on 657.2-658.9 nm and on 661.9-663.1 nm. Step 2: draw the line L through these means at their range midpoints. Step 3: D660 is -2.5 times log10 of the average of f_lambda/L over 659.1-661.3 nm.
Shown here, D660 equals 0.02 mag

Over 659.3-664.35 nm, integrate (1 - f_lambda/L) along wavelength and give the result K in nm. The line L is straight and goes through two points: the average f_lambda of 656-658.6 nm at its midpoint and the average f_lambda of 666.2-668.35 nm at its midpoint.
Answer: -0.18 nm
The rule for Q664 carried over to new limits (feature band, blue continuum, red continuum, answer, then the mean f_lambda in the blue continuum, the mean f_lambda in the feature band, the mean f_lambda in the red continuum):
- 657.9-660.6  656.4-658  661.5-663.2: -0.058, 9.92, 10.3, 10.3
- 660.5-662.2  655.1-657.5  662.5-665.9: -0.051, 9.51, 10.3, 10.2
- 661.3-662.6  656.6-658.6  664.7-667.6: -0.009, 10.3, 10.4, 10.3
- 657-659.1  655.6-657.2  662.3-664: -0.231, 9.06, 10.4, 10.3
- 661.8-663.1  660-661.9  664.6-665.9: -0.021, 10.2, 10.4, 10.4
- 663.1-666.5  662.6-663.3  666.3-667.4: -0.077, 9.96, 10.3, 10.2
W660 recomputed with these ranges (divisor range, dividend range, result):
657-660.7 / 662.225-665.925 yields 1.01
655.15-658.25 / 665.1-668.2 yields 1.10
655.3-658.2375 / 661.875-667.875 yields 1.09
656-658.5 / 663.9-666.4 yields 1.10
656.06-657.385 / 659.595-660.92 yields 1.18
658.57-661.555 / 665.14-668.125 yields 1.04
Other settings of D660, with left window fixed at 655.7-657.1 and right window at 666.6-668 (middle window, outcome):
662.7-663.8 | -0.05 mag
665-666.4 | -0.06 mag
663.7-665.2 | -0.02 mag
